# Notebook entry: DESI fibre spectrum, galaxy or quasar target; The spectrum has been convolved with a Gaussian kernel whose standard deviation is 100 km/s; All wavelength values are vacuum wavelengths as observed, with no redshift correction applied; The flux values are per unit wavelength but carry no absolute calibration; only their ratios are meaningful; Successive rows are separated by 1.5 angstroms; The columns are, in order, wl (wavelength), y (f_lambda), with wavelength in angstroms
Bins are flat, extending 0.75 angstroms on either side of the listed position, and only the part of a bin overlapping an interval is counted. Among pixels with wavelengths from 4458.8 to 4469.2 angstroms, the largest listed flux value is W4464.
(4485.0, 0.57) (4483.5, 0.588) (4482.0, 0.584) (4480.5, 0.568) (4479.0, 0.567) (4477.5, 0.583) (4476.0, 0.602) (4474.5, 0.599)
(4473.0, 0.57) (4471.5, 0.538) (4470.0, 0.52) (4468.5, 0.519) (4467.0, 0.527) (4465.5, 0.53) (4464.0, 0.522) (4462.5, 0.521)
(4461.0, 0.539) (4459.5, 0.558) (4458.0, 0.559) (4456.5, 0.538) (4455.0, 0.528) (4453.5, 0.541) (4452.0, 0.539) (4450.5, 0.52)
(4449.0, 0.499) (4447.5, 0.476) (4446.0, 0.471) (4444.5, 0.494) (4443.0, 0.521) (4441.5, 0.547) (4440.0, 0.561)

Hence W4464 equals 0.558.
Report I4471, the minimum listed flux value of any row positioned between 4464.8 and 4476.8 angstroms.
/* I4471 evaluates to 0.519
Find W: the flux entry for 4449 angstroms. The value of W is 0.499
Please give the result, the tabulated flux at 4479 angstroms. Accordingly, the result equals 0.567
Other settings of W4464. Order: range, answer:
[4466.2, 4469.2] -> 0.527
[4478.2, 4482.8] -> 0.584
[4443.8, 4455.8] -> 0.541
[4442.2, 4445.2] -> 0.521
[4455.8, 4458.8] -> 0.559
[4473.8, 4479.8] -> 0.602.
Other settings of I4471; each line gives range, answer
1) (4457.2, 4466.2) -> 0.521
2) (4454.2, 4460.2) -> 0.528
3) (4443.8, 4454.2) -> 0.471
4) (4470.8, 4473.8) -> 0.538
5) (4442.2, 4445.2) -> 0.494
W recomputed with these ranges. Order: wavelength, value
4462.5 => 0.521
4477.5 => 0.583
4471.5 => 0.538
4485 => 0.57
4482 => 0.584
